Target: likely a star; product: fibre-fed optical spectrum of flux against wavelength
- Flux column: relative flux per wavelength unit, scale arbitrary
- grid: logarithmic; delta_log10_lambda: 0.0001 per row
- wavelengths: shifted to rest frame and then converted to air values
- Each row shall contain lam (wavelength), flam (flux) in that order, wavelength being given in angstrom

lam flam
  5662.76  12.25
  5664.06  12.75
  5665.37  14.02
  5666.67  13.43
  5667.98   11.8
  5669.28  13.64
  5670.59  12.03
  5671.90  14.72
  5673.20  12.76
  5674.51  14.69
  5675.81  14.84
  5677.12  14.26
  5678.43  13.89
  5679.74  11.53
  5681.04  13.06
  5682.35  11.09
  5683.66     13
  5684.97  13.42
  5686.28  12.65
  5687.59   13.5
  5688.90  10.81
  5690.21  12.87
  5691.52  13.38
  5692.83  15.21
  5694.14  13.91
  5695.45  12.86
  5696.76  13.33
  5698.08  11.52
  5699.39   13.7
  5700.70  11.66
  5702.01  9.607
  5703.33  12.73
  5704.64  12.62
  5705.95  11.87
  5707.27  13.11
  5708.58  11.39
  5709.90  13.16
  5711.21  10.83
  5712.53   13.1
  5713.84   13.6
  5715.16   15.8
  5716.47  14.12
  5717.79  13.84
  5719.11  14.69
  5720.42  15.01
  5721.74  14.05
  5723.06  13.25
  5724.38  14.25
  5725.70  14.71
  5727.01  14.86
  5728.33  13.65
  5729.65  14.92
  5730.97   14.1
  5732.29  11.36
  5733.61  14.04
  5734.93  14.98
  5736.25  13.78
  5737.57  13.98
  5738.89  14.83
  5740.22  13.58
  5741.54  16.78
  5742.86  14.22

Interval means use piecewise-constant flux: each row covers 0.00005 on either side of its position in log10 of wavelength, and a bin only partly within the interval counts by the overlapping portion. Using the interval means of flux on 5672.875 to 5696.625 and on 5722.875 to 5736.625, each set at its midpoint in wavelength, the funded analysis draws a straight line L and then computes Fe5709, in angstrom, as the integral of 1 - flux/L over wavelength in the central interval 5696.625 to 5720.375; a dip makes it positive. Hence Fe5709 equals 1.4 angstrom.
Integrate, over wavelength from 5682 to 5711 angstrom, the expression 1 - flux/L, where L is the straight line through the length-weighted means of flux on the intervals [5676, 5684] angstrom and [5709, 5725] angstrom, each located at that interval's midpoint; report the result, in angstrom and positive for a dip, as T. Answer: 1.5 angstrom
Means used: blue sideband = 12.9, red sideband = 13.8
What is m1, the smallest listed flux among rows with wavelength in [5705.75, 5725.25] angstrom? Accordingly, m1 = 10.83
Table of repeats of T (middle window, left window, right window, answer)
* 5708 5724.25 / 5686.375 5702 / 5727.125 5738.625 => -0.2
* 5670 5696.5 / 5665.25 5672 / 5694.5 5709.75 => -1.0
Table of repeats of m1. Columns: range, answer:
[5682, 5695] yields 10.81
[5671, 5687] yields 11.09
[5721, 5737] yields 11.36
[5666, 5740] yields 9.607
